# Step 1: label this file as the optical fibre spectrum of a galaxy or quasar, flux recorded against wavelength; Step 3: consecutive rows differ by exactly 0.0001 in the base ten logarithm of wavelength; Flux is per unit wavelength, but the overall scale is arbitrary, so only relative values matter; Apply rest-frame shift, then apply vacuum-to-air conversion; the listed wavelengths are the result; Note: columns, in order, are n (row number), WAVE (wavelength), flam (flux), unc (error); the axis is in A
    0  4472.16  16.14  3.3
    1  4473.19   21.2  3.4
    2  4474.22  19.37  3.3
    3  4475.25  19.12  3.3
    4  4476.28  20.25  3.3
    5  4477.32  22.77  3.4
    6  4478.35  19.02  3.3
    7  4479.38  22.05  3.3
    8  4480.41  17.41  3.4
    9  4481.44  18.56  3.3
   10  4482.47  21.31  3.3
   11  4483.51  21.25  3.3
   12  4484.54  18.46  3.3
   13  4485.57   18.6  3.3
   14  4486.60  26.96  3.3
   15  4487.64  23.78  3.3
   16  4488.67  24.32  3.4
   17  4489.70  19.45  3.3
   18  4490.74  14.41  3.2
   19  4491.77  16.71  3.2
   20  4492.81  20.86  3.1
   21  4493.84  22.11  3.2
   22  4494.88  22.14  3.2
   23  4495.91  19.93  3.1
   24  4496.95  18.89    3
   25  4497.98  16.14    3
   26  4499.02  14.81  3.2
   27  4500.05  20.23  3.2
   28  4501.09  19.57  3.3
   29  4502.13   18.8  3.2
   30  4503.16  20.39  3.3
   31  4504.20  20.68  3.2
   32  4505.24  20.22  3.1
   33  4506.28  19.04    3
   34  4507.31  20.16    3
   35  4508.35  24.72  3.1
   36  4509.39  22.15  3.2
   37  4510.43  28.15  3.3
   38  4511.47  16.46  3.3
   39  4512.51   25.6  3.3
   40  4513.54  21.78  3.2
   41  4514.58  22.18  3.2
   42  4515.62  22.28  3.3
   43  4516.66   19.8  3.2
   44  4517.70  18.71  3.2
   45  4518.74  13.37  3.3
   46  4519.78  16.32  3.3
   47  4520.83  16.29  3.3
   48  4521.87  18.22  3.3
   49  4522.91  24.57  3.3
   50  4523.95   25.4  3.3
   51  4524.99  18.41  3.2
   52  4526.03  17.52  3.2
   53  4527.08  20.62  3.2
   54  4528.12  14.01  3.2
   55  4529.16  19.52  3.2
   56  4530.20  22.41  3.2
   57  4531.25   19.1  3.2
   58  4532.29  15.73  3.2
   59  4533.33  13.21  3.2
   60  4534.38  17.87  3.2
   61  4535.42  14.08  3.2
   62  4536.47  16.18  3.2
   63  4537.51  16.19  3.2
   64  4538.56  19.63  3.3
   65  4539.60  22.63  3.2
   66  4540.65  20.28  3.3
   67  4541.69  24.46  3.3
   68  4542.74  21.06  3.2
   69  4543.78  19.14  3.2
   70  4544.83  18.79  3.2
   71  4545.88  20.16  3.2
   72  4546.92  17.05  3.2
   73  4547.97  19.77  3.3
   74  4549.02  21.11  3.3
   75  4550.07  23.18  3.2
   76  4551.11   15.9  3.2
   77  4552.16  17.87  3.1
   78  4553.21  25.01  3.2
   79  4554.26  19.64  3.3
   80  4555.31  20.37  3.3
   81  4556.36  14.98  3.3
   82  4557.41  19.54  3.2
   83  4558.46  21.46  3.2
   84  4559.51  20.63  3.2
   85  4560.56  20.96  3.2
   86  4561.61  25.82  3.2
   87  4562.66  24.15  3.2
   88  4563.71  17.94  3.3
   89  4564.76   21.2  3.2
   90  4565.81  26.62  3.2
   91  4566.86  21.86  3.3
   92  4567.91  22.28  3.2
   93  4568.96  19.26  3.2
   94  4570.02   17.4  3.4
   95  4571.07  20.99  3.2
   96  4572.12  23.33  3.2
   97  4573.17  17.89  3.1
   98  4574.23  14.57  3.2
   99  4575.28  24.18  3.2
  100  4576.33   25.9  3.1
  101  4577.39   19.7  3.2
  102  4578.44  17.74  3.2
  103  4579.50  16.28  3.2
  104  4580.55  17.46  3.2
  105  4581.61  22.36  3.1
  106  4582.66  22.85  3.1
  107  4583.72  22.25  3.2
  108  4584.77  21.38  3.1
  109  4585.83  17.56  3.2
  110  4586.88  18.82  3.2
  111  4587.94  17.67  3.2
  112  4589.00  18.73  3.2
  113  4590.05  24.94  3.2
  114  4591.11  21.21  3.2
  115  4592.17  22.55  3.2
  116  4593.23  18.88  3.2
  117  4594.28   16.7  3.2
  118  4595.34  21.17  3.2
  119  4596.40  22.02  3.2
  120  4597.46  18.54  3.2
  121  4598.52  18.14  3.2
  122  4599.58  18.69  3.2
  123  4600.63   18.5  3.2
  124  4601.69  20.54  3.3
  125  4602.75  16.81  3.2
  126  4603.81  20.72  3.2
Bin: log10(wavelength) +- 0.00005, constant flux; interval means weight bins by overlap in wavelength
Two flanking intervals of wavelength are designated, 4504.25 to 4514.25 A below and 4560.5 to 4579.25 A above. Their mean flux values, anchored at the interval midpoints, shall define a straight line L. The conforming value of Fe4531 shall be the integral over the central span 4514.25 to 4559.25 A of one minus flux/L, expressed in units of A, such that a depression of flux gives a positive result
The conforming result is 5.1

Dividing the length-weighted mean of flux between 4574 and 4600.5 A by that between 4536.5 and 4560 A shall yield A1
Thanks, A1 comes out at 1.01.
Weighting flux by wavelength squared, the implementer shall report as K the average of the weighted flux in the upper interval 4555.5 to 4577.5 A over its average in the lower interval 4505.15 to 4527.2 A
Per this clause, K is 1.05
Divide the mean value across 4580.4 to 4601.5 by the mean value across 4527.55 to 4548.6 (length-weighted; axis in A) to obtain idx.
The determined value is 1.08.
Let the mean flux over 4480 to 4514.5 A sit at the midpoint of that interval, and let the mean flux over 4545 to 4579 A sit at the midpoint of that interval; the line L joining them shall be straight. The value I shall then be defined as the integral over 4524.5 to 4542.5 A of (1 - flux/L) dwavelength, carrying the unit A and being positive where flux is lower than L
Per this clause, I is 1.9 A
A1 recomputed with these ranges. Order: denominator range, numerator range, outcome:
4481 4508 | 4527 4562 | 0.97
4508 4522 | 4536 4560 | 0.97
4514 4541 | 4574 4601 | 1.08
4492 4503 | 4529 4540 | 0.92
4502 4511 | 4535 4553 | 0.89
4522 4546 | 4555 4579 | 1.09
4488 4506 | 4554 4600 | 1.05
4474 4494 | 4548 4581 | 1.01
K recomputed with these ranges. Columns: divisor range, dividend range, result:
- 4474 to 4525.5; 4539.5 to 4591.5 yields 1.04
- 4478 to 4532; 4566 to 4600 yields 1.04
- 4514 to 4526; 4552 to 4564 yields 1.09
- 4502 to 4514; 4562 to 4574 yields 1.00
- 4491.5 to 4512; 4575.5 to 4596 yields 1.04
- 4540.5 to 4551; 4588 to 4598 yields 1.02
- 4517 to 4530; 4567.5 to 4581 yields 1.08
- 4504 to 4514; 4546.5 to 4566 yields 0.96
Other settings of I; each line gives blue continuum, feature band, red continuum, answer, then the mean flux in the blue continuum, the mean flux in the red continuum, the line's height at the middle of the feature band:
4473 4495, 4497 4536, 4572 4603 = 1.6 A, 20.4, 19.9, 20.2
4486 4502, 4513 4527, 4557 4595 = 0.4 A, 20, 20.6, 20.2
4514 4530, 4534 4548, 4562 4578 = 0.6 A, 19.2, 21.2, 20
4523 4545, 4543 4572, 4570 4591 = -1.4 A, 19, 20.2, 19.6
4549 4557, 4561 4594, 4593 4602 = -2.2 A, 19.7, 19.2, 19.4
